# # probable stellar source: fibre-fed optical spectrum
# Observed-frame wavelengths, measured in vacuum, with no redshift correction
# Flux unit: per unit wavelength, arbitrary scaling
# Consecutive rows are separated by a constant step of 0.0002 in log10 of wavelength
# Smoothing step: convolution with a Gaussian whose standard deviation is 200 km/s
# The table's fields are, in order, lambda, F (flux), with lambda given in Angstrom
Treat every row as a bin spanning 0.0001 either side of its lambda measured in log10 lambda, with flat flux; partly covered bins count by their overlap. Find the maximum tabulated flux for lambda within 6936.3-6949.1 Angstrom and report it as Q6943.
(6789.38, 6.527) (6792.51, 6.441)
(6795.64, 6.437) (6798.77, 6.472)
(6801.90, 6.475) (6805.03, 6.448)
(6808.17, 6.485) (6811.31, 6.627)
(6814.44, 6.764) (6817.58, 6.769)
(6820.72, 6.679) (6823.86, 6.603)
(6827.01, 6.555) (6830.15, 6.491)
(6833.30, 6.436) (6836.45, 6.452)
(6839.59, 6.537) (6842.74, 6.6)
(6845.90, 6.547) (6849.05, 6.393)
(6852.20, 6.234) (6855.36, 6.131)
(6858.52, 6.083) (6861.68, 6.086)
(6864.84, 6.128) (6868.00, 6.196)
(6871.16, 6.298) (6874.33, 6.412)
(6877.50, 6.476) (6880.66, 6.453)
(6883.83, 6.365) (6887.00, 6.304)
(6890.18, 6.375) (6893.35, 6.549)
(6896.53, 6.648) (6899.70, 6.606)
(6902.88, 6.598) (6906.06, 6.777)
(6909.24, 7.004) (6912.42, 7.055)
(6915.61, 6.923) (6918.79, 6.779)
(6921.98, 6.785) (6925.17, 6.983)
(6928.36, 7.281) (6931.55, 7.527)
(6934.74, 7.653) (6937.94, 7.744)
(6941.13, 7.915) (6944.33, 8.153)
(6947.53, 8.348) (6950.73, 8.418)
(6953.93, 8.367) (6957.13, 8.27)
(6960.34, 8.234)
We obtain 8.348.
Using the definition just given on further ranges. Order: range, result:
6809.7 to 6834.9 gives 6.769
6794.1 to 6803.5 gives 6.475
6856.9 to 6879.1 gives 6.476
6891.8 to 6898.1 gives 6.648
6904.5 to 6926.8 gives 7.055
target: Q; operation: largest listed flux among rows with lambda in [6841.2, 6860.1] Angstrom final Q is 6.6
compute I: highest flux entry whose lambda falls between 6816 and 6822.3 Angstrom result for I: 6.769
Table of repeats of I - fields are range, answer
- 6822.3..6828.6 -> 6.603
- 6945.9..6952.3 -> 8.418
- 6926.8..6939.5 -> 7.744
